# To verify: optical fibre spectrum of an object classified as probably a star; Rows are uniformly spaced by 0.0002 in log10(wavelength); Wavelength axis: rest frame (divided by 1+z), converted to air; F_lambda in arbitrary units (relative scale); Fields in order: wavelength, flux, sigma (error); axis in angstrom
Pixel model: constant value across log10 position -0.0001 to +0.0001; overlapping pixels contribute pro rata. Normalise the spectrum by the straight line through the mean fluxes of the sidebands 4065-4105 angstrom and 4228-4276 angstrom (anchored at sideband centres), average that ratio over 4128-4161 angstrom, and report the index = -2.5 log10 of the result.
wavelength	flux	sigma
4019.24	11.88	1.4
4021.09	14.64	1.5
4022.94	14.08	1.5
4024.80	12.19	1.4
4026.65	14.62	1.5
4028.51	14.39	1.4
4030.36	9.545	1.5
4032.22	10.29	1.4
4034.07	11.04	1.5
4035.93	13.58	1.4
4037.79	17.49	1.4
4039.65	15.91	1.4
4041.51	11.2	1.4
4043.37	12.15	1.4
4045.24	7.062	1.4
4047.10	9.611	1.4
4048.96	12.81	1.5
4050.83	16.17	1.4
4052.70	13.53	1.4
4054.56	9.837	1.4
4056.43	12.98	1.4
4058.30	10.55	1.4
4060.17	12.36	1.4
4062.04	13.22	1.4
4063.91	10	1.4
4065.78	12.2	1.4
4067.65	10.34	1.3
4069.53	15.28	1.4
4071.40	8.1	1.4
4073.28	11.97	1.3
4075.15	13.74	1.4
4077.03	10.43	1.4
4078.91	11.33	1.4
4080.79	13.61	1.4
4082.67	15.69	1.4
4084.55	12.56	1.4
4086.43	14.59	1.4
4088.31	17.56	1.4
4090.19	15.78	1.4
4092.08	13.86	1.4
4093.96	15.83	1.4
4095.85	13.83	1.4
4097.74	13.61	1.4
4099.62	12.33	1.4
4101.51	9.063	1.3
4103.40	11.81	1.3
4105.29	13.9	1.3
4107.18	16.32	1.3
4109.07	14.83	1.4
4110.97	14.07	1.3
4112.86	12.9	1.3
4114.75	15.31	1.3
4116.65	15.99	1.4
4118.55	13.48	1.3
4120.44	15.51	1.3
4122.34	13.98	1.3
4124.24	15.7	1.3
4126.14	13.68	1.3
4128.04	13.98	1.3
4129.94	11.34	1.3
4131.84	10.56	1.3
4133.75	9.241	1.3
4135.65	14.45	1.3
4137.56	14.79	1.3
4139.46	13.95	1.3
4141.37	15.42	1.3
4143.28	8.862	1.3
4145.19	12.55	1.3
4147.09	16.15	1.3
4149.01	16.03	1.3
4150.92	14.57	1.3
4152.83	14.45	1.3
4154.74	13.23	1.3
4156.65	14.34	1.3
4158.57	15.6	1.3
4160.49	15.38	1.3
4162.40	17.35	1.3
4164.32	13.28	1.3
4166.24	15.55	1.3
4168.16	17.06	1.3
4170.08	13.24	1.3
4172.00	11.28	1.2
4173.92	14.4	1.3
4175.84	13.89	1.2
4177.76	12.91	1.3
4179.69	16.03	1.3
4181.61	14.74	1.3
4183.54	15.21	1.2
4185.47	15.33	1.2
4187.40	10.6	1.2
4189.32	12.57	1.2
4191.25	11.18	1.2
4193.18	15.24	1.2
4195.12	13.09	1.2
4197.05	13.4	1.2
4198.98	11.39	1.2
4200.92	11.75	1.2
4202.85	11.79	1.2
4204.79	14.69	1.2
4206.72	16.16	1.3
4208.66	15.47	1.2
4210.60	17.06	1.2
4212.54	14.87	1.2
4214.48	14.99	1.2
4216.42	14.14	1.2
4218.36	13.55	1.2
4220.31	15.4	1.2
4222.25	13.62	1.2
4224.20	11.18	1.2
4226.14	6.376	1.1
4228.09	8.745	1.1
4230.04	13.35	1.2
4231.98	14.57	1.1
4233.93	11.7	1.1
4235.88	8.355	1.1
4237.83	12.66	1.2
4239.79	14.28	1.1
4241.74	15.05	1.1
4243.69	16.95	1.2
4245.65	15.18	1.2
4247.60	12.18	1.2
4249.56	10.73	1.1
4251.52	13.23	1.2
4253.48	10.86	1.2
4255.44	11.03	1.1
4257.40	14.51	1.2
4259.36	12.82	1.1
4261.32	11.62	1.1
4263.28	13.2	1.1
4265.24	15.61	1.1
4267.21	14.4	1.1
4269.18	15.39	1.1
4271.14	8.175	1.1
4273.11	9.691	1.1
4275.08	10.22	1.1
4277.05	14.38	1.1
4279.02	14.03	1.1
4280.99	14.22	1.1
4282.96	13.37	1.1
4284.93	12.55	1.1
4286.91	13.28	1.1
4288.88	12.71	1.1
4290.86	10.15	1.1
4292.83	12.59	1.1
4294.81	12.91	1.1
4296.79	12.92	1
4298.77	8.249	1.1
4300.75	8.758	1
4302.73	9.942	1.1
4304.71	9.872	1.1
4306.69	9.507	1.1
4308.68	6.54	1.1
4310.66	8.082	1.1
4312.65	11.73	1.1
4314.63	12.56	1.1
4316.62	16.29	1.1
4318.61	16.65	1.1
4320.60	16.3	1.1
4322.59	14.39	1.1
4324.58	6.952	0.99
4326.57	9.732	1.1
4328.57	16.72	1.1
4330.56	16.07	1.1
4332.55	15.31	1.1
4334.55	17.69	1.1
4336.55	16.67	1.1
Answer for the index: -0.055 mag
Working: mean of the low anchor 13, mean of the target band 13.6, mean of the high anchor 12.7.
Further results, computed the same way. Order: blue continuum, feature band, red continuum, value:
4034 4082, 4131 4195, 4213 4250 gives -0.11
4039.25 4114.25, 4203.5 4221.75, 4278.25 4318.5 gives -0.24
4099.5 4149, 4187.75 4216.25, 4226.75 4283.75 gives -0.06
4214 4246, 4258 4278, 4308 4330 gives 0.01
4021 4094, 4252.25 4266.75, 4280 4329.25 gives -0.08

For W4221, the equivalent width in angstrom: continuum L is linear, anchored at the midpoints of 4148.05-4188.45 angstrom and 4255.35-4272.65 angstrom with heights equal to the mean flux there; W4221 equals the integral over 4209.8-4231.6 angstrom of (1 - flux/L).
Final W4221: 1.0 angstrom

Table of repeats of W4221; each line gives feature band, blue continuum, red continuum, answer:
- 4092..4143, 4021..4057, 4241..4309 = -4.68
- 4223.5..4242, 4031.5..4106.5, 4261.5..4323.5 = 1.25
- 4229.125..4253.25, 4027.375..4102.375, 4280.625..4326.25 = -2.36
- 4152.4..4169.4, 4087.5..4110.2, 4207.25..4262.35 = -1.94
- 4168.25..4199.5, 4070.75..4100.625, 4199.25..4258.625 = -0.72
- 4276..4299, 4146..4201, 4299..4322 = -1.66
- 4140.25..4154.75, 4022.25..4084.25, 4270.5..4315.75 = -2.53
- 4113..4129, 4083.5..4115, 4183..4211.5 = -0.81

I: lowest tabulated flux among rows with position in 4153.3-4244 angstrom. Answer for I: 6.376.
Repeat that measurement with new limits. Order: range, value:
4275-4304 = 8.249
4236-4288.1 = 8.175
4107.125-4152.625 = 8.862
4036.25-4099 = 7.062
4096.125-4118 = 9.063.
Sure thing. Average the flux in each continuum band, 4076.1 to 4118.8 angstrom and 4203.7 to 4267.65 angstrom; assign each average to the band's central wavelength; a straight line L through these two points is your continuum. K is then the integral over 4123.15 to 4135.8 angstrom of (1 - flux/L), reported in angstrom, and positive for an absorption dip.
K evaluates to 1.0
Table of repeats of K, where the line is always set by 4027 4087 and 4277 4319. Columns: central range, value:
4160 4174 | -3.1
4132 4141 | -0.7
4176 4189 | -2.2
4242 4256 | -1.4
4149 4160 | -2.3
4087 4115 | -4.2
